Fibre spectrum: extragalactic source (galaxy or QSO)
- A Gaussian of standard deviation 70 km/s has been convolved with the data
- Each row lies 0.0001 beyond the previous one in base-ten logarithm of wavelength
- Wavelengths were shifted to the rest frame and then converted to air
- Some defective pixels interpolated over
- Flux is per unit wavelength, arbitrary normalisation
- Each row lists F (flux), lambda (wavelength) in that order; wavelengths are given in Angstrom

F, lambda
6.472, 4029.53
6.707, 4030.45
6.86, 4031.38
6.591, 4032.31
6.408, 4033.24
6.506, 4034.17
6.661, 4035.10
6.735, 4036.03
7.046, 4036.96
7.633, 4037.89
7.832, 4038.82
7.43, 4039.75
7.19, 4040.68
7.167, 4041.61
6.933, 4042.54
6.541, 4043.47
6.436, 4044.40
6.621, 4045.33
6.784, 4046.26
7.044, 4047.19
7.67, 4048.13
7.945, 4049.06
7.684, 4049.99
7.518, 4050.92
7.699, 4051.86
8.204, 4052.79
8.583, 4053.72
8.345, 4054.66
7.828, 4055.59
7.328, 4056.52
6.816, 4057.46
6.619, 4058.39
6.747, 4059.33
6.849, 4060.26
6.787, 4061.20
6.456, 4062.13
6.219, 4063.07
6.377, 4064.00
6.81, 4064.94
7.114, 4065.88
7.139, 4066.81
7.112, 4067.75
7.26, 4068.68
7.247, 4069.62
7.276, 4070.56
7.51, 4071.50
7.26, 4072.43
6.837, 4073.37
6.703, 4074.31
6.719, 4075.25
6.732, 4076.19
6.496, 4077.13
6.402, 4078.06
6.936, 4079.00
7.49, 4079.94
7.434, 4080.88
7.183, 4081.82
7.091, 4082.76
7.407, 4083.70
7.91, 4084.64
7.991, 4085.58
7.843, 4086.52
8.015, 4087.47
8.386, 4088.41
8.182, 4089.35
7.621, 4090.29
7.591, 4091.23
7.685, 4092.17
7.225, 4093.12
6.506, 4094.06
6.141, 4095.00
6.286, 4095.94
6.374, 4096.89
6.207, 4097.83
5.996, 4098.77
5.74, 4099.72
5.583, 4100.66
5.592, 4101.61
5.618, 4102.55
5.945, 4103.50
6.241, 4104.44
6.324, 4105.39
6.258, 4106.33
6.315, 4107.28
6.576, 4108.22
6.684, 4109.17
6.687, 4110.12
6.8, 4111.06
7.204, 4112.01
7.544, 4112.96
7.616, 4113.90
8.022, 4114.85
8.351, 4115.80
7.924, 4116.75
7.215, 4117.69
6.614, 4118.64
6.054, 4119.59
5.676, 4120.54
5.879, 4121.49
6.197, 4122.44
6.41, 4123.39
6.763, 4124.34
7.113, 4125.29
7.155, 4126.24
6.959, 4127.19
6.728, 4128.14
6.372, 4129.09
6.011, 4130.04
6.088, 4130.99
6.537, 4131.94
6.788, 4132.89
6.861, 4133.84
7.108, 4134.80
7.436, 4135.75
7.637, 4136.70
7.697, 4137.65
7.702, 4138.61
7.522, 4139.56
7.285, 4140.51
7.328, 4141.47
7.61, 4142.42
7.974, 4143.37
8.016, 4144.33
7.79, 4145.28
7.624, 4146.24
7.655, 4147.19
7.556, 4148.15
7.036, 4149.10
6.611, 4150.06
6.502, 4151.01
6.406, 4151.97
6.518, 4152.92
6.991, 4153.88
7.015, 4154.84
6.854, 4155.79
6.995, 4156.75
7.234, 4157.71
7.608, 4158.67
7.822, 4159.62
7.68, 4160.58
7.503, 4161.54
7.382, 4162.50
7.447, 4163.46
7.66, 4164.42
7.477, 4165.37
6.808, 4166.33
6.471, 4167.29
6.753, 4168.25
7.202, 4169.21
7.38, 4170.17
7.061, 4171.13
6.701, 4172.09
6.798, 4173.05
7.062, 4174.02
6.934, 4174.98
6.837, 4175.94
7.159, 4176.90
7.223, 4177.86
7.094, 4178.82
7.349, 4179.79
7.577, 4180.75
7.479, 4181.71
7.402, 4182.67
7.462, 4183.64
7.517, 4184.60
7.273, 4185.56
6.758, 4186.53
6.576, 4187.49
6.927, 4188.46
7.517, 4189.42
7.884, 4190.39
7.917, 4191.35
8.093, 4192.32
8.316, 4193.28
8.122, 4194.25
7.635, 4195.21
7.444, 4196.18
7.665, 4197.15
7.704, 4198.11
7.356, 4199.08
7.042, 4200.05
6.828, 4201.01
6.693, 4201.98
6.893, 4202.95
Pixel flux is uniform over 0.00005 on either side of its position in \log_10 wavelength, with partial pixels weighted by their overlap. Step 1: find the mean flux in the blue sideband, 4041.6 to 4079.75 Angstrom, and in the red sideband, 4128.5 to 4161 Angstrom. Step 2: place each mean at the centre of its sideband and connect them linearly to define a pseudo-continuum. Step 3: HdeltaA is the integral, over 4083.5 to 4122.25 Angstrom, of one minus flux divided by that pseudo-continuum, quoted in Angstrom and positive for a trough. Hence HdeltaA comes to 1.5 Angstrom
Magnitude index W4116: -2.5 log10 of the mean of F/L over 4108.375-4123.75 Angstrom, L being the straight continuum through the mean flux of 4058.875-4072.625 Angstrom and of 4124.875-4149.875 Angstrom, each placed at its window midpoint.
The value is 0.03 mag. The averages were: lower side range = 6.94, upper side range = 7.21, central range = 6.92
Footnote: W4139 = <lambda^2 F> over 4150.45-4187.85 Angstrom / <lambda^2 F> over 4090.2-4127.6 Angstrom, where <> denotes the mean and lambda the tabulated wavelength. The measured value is 1.1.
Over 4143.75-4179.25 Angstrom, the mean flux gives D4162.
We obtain 7.16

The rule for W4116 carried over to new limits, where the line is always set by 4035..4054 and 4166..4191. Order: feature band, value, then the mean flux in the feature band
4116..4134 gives 0.091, 6.62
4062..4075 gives 0.048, 6.96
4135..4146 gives -0.065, 7.62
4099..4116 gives 0.101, 6.58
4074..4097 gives 0.003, 7.23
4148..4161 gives 0.017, 7.05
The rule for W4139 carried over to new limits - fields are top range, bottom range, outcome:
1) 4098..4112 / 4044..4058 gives 0.85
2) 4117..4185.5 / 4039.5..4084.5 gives 1.04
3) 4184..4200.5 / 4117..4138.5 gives 1.15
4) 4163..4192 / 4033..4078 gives 1.08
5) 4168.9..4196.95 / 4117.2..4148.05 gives 1.07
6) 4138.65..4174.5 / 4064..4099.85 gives 1.06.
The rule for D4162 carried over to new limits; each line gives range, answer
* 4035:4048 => 7.03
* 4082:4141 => 6.89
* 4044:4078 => 7.13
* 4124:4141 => 6.99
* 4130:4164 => 7.23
